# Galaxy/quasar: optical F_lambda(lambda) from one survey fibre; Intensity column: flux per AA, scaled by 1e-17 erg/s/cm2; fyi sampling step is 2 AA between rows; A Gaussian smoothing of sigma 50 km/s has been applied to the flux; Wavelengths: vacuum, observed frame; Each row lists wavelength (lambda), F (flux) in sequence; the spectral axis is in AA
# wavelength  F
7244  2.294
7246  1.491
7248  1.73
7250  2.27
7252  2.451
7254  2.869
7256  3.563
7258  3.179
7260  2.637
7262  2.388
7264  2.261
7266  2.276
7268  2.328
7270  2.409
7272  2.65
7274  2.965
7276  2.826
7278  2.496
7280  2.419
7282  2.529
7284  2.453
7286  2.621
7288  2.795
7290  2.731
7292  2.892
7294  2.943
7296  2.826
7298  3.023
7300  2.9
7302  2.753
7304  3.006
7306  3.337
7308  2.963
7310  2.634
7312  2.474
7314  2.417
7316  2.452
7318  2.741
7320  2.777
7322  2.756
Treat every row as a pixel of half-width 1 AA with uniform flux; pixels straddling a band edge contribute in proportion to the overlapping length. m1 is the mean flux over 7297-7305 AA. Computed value 2.92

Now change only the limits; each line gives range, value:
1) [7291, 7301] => 2.92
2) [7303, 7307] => 3.17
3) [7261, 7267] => 2.31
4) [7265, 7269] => 2.3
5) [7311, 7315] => 2.45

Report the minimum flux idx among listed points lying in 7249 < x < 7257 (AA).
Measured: 2.27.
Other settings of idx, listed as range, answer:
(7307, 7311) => 2.634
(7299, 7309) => 2.753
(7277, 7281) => 2.419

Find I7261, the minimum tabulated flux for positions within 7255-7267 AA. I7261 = 2.261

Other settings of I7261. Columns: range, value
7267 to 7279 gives 2.328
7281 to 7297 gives 2.453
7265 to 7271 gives 2.276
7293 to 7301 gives 2.826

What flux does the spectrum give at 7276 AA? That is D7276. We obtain 2.826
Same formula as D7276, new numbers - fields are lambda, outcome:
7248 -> 1.73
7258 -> 3.179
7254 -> 2.869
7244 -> 2.294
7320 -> 2.777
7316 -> 2.452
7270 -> 2.409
